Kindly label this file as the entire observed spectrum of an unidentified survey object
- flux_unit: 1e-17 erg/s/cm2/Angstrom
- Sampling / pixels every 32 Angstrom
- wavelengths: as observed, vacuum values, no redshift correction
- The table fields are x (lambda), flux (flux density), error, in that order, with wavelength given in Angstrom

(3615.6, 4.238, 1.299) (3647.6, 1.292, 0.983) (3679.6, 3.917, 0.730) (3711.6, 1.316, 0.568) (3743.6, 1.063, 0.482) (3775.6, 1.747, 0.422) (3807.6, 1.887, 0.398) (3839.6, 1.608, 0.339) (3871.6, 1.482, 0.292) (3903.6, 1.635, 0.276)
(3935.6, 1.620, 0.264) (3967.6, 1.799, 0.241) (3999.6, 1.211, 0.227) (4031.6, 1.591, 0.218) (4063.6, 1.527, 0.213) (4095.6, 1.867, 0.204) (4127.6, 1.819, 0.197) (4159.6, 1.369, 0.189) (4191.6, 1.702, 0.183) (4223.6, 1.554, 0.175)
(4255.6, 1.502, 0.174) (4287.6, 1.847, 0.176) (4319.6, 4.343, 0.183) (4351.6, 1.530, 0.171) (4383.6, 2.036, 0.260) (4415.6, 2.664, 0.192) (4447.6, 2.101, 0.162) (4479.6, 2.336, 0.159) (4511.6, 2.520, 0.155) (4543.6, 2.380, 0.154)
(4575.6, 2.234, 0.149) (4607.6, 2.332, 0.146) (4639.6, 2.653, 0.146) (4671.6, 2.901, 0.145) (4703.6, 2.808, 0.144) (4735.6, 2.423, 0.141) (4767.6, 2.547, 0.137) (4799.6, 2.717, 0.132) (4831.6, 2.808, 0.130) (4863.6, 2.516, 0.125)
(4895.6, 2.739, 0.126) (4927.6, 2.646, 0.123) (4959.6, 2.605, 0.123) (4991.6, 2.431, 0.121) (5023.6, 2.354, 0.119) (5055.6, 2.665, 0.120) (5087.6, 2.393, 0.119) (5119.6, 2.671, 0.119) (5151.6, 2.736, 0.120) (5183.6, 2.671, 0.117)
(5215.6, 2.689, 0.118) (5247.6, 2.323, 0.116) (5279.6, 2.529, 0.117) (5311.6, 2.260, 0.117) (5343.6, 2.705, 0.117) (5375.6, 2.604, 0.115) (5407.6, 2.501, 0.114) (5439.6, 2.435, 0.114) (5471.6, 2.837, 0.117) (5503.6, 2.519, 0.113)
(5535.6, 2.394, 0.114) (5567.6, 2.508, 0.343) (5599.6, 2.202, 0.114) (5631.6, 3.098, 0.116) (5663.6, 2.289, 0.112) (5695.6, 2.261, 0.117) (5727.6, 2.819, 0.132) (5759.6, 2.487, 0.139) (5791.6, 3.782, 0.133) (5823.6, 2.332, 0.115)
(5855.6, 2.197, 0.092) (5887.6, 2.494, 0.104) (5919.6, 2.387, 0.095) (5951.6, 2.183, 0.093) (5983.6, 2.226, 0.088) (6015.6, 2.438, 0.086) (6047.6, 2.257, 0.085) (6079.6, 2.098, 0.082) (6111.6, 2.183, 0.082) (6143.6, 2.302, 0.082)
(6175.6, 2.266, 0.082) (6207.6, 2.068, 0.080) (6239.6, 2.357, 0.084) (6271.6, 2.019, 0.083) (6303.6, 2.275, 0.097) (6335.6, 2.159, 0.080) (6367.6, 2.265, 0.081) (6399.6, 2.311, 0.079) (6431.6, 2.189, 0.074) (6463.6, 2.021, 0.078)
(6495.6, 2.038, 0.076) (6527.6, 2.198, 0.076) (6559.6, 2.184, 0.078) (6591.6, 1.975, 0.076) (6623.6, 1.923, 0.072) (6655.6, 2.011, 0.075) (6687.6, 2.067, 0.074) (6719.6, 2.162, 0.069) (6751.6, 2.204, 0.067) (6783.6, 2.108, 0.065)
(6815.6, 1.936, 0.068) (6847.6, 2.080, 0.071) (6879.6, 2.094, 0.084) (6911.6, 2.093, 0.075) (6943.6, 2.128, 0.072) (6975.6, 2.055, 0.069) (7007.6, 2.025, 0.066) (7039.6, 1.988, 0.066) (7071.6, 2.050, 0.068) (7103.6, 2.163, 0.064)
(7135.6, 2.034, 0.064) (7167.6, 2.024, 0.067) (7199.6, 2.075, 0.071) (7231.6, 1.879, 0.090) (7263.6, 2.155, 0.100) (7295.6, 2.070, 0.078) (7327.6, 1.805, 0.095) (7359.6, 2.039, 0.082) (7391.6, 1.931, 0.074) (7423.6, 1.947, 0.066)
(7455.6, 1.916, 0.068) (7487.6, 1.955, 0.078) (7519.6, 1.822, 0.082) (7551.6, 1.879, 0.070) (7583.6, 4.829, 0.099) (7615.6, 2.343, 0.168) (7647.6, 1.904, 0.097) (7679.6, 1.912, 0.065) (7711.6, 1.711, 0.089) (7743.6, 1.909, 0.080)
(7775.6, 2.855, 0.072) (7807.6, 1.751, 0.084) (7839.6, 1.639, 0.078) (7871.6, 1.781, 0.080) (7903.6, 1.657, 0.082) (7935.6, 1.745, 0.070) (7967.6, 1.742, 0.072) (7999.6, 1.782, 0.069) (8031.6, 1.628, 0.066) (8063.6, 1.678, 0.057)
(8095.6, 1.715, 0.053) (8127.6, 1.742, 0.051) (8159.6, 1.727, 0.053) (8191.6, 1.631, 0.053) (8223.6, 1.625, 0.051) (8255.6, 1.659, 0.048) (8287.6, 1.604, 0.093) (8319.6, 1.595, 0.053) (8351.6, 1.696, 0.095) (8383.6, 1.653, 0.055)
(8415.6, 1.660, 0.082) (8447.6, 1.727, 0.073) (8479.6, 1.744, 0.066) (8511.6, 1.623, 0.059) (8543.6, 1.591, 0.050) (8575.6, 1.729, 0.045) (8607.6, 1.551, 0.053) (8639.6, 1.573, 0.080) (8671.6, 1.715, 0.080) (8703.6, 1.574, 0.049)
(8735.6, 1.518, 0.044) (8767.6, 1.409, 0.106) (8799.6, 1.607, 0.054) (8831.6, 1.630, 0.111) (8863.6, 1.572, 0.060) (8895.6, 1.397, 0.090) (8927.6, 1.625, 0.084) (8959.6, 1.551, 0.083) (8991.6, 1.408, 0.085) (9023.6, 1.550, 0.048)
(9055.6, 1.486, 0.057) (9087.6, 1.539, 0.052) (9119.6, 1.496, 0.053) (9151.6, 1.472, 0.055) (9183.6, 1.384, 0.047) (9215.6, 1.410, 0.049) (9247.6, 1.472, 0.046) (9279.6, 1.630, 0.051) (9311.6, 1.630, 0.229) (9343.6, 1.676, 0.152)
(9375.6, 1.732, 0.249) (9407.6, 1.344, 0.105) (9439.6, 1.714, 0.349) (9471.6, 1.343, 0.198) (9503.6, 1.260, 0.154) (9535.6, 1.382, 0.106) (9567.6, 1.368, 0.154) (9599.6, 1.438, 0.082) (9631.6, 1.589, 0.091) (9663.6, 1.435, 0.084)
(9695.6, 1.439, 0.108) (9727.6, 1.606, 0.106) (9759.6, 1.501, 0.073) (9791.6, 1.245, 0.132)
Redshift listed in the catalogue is 0.156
